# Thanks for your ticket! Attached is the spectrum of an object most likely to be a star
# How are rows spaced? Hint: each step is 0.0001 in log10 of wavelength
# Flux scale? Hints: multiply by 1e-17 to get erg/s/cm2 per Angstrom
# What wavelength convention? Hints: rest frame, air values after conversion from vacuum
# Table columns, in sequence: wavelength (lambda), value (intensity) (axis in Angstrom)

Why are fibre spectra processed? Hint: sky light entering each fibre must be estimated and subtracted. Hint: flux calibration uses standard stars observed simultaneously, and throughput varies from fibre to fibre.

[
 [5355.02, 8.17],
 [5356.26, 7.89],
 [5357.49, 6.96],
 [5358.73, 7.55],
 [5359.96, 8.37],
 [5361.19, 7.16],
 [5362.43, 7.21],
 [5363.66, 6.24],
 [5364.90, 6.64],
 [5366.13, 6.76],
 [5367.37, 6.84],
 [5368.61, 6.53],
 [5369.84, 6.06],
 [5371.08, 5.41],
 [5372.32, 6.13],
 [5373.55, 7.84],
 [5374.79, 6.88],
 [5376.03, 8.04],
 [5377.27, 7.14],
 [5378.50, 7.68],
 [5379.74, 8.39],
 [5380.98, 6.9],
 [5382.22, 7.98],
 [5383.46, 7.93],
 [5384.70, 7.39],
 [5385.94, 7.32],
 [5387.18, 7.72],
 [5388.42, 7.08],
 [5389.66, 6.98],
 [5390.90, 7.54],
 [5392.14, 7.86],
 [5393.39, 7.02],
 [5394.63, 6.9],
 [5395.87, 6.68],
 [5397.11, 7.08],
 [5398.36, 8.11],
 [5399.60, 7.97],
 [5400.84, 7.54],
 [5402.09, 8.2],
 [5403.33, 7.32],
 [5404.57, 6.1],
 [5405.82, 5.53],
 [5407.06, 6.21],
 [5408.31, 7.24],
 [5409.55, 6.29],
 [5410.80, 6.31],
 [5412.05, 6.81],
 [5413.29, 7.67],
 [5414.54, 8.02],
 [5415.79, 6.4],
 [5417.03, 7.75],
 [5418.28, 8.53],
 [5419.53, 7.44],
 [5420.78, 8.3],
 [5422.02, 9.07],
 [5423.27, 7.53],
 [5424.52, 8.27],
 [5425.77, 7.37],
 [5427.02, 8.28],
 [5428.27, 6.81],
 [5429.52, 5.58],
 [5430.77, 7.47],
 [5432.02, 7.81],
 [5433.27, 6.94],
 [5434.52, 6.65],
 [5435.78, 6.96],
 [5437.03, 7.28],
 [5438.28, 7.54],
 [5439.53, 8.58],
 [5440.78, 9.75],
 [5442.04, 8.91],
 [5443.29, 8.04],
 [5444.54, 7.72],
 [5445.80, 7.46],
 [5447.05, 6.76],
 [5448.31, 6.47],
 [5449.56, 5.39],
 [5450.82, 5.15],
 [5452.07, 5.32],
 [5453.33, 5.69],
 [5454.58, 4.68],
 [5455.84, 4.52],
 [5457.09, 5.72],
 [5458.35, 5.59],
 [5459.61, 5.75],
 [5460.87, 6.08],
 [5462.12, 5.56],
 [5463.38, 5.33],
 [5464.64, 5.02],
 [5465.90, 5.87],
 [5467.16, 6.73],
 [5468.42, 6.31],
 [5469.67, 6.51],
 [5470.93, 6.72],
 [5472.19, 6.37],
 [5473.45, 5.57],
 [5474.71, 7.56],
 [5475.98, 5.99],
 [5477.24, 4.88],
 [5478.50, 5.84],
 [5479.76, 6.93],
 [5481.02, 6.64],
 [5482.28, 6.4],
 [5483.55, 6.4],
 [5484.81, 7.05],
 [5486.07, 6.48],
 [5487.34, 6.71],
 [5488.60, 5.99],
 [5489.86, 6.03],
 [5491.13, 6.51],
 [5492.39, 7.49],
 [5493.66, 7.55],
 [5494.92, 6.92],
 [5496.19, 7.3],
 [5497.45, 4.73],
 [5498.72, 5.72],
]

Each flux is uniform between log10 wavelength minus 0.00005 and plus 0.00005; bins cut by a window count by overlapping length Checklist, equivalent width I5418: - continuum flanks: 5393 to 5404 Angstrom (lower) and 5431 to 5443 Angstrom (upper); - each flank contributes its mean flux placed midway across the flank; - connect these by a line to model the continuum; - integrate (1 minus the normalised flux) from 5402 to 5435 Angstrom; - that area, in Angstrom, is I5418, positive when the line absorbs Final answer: 1.7 Angstrom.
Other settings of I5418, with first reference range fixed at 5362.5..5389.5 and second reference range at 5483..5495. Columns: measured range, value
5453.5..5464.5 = 2.3 Angstrom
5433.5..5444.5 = -1.7 Angstrom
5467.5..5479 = 0.9 Angstrom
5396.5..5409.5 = -0.2 Angstrom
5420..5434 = -1.3 Angstrom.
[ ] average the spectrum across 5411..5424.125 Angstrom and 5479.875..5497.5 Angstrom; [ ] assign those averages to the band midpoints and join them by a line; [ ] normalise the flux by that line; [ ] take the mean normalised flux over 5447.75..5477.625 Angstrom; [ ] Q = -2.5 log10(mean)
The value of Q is 0.212 mag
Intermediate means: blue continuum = 7.72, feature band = 5.79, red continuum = 6.66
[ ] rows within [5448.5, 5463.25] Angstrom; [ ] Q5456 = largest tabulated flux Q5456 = 6.08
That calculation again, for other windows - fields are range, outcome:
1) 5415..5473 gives 9.75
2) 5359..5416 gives 8.39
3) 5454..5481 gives 7.56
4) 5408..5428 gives 9.07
